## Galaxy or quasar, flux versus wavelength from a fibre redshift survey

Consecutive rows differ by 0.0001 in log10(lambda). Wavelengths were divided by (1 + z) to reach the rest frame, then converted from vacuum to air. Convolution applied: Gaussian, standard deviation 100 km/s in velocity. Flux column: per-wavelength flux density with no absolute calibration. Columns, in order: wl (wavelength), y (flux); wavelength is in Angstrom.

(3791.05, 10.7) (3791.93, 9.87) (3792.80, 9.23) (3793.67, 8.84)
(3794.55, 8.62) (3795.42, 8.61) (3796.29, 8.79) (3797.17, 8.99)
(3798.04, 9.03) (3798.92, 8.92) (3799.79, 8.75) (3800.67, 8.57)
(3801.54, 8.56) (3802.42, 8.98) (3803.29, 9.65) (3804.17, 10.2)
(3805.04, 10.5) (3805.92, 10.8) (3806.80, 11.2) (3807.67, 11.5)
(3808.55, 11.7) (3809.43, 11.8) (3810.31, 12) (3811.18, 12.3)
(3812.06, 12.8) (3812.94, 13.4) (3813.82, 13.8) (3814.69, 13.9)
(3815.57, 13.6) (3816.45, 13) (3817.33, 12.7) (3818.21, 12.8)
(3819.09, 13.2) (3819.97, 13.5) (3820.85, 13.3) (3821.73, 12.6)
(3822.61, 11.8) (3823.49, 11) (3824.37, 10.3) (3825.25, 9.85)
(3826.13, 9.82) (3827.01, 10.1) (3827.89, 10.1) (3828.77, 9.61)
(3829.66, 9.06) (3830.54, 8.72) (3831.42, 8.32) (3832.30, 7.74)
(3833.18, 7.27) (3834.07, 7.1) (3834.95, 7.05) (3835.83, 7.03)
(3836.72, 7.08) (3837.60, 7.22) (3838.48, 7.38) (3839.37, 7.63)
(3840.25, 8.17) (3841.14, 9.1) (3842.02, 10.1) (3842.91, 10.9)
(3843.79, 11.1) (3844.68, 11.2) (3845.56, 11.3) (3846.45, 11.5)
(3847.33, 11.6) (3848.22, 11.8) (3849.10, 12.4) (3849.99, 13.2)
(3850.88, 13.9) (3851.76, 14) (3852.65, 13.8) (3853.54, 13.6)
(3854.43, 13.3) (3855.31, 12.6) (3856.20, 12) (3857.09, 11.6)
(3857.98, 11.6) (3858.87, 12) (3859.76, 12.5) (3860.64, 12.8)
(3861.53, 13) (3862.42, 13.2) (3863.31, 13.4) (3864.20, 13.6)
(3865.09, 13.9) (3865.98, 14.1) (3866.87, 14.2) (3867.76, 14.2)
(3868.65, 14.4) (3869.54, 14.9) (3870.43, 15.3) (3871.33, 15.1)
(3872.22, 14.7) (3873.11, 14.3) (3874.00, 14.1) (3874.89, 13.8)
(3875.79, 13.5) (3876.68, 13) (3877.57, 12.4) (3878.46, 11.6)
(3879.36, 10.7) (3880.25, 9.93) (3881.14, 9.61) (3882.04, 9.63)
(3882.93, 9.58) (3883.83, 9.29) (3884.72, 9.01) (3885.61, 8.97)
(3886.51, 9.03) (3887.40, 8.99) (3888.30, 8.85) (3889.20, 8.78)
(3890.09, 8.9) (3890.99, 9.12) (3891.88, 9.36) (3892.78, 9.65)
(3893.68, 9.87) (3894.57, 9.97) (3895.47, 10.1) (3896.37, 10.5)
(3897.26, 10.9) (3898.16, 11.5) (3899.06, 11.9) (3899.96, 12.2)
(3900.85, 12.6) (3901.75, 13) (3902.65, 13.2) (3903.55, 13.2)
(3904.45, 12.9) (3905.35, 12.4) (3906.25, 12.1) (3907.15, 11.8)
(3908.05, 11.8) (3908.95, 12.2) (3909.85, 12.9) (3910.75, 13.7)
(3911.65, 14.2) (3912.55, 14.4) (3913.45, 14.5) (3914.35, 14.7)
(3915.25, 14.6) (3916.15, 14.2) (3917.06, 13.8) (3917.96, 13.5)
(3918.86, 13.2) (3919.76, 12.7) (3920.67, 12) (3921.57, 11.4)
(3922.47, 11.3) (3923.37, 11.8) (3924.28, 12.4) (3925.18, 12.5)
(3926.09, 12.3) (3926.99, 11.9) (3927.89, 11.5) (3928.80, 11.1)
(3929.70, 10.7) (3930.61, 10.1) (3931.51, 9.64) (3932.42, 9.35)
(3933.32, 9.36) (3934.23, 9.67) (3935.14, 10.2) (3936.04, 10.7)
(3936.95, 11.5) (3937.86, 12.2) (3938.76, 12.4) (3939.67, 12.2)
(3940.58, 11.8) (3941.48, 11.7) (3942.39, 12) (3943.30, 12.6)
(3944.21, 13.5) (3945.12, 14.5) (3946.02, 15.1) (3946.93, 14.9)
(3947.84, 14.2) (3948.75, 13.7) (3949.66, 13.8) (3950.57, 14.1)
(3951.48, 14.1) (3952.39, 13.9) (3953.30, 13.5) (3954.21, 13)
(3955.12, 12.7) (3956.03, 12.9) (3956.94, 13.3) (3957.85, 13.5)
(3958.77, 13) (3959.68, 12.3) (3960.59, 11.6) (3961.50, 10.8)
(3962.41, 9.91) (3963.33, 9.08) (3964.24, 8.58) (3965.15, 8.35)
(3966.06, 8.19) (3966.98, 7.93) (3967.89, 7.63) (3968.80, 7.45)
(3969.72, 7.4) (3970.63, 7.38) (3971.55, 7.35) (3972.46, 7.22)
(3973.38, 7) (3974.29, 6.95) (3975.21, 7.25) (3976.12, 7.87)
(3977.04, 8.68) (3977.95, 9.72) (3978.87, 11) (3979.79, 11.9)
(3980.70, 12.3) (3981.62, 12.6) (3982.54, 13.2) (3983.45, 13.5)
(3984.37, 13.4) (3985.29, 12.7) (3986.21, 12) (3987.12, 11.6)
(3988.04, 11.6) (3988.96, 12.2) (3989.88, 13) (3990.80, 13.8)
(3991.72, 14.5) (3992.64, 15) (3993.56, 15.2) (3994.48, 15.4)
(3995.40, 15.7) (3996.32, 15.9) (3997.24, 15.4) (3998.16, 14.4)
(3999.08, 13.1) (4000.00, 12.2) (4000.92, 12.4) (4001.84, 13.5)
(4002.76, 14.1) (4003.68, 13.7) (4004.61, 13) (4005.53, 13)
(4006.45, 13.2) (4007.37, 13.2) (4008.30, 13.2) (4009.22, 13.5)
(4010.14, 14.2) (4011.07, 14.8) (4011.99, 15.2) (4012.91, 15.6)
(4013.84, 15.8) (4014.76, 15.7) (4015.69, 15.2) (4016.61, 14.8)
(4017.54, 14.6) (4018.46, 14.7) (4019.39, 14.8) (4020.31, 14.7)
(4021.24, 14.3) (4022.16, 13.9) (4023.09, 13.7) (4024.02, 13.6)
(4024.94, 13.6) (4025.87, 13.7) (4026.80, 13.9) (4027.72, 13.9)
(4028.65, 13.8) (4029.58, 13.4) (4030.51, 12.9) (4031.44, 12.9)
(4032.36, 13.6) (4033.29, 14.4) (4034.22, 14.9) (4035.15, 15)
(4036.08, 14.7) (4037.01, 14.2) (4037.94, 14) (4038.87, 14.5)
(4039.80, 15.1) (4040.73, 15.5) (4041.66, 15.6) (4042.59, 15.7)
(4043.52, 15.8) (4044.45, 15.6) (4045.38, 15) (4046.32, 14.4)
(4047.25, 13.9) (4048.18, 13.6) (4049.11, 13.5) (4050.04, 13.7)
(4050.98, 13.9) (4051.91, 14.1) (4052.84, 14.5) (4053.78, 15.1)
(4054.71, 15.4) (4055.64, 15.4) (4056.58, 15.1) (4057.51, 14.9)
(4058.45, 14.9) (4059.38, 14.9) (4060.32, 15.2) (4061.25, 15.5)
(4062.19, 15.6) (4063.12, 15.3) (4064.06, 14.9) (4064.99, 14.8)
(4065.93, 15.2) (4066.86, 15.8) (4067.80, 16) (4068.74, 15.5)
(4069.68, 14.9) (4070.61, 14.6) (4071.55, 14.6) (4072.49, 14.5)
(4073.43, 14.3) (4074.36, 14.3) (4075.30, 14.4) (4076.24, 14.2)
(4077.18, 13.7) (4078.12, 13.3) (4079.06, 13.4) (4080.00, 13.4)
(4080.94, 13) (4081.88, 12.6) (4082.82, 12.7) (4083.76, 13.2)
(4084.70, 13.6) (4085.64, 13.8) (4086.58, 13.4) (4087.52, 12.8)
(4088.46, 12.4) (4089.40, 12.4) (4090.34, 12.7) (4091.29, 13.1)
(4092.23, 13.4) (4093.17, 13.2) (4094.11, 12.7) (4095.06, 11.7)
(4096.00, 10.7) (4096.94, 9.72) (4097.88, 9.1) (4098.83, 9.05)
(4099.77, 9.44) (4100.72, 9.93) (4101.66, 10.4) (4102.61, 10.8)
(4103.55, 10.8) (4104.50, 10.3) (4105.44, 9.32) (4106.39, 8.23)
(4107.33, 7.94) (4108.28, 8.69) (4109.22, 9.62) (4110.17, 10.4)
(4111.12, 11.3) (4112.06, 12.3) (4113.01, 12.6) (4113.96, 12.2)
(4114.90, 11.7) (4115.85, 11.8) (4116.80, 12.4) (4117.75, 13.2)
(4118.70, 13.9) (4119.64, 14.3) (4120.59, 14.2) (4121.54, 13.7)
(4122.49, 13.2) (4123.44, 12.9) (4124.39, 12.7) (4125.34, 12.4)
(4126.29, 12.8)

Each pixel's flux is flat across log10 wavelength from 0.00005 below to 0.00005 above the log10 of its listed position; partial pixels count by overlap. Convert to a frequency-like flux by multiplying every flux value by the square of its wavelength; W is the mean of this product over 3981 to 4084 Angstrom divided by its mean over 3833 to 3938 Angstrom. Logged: 1.32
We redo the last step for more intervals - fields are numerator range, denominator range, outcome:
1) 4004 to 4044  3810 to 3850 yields 1.49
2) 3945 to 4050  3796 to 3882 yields 1.23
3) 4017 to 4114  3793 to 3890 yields 1.35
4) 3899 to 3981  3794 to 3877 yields 1.07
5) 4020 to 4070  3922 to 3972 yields 1.34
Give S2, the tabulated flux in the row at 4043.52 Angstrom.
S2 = 15.8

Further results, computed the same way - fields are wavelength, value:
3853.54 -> 13.6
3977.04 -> 8.68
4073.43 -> 14.3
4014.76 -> 15.7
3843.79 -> 11.1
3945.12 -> 14.5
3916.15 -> 14.2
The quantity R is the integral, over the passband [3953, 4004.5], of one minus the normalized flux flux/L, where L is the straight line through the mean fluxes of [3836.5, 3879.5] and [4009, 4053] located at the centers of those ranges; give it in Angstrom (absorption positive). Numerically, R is 8.5 Angstrom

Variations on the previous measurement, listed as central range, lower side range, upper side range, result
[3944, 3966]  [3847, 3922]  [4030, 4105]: 0.4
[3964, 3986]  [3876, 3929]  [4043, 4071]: 6.2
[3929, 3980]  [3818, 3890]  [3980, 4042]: 8.1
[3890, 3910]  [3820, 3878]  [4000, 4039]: 1.5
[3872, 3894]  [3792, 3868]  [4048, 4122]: 1.5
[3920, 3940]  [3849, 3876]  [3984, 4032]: 3.7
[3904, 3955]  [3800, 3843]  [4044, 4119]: -4.7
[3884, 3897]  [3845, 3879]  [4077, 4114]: 3.6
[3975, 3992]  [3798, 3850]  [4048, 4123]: 0.4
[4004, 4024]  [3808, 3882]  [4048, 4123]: -2.7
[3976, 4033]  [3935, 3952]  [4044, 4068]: 1.8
